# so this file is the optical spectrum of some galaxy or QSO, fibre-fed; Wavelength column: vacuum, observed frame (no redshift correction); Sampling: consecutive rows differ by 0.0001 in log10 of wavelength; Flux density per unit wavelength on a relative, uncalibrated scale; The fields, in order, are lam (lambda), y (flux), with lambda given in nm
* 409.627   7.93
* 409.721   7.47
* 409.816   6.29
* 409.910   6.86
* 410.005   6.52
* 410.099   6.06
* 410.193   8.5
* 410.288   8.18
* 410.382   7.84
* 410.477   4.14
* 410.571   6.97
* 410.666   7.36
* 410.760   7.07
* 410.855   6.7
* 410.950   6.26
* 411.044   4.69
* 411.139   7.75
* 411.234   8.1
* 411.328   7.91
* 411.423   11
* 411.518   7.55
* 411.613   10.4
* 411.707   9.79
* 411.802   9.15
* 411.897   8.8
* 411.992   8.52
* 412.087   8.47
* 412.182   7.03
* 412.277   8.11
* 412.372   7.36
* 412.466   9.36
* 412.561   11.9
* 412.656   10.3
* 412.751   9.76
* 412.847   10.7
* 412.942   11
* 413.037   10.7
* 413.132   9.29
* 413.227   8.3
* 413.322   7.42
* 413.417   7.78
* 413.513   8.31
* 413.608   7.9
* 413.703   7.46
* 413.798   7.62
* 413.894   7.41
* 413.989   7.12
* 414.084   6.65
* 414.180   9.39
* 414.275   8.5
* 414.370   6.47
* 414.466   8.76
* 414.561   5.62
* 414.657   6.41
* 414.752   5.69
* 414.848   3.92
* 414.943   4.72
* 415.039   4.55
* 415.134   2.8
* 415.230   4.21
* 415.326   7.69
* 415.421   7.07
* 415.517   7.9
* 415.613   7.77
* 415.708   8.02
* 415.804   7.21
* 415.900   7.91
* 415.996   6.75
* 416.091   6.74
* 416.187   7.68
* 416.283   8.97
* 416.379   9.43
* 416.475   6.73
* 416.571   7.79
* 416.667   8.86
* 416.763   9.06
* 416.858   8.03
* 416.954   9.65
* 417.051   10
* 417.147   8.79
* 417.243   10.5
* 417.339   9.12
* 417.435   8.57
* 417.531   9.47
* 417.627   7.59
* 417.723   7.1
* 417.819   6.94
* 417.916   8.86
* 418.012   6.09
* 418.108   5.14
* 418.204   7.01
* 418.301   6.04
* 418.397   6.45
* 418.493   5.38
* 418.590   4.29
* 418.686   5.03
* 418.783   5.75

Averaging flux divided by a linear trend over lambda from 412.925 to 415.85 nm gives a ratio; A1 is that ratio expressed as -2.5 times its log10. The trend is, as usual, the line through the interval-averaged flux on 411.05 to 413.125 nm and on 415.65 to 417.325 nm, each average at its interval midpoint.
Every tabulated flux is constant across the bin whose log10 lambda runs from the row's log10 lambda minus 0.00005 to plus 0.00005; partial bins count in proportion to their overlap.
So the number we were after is 0.22 mag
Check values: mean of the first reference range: 9.13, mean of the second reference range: 8.37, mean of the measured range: 7.17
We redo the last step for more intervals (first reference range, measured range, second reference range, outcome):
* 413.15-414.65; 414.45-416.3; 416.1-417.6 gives 0.266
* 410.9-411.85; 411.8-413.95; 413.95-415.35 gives -0.206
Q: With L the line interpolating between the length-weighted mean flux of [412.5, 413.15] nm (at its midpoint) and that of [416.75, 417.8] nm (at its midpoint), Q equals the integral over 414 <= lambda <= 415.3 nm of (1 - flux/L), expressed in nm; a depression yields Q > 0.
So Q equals 0.506 nm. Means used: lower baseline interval 10.5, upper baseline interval 8.85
